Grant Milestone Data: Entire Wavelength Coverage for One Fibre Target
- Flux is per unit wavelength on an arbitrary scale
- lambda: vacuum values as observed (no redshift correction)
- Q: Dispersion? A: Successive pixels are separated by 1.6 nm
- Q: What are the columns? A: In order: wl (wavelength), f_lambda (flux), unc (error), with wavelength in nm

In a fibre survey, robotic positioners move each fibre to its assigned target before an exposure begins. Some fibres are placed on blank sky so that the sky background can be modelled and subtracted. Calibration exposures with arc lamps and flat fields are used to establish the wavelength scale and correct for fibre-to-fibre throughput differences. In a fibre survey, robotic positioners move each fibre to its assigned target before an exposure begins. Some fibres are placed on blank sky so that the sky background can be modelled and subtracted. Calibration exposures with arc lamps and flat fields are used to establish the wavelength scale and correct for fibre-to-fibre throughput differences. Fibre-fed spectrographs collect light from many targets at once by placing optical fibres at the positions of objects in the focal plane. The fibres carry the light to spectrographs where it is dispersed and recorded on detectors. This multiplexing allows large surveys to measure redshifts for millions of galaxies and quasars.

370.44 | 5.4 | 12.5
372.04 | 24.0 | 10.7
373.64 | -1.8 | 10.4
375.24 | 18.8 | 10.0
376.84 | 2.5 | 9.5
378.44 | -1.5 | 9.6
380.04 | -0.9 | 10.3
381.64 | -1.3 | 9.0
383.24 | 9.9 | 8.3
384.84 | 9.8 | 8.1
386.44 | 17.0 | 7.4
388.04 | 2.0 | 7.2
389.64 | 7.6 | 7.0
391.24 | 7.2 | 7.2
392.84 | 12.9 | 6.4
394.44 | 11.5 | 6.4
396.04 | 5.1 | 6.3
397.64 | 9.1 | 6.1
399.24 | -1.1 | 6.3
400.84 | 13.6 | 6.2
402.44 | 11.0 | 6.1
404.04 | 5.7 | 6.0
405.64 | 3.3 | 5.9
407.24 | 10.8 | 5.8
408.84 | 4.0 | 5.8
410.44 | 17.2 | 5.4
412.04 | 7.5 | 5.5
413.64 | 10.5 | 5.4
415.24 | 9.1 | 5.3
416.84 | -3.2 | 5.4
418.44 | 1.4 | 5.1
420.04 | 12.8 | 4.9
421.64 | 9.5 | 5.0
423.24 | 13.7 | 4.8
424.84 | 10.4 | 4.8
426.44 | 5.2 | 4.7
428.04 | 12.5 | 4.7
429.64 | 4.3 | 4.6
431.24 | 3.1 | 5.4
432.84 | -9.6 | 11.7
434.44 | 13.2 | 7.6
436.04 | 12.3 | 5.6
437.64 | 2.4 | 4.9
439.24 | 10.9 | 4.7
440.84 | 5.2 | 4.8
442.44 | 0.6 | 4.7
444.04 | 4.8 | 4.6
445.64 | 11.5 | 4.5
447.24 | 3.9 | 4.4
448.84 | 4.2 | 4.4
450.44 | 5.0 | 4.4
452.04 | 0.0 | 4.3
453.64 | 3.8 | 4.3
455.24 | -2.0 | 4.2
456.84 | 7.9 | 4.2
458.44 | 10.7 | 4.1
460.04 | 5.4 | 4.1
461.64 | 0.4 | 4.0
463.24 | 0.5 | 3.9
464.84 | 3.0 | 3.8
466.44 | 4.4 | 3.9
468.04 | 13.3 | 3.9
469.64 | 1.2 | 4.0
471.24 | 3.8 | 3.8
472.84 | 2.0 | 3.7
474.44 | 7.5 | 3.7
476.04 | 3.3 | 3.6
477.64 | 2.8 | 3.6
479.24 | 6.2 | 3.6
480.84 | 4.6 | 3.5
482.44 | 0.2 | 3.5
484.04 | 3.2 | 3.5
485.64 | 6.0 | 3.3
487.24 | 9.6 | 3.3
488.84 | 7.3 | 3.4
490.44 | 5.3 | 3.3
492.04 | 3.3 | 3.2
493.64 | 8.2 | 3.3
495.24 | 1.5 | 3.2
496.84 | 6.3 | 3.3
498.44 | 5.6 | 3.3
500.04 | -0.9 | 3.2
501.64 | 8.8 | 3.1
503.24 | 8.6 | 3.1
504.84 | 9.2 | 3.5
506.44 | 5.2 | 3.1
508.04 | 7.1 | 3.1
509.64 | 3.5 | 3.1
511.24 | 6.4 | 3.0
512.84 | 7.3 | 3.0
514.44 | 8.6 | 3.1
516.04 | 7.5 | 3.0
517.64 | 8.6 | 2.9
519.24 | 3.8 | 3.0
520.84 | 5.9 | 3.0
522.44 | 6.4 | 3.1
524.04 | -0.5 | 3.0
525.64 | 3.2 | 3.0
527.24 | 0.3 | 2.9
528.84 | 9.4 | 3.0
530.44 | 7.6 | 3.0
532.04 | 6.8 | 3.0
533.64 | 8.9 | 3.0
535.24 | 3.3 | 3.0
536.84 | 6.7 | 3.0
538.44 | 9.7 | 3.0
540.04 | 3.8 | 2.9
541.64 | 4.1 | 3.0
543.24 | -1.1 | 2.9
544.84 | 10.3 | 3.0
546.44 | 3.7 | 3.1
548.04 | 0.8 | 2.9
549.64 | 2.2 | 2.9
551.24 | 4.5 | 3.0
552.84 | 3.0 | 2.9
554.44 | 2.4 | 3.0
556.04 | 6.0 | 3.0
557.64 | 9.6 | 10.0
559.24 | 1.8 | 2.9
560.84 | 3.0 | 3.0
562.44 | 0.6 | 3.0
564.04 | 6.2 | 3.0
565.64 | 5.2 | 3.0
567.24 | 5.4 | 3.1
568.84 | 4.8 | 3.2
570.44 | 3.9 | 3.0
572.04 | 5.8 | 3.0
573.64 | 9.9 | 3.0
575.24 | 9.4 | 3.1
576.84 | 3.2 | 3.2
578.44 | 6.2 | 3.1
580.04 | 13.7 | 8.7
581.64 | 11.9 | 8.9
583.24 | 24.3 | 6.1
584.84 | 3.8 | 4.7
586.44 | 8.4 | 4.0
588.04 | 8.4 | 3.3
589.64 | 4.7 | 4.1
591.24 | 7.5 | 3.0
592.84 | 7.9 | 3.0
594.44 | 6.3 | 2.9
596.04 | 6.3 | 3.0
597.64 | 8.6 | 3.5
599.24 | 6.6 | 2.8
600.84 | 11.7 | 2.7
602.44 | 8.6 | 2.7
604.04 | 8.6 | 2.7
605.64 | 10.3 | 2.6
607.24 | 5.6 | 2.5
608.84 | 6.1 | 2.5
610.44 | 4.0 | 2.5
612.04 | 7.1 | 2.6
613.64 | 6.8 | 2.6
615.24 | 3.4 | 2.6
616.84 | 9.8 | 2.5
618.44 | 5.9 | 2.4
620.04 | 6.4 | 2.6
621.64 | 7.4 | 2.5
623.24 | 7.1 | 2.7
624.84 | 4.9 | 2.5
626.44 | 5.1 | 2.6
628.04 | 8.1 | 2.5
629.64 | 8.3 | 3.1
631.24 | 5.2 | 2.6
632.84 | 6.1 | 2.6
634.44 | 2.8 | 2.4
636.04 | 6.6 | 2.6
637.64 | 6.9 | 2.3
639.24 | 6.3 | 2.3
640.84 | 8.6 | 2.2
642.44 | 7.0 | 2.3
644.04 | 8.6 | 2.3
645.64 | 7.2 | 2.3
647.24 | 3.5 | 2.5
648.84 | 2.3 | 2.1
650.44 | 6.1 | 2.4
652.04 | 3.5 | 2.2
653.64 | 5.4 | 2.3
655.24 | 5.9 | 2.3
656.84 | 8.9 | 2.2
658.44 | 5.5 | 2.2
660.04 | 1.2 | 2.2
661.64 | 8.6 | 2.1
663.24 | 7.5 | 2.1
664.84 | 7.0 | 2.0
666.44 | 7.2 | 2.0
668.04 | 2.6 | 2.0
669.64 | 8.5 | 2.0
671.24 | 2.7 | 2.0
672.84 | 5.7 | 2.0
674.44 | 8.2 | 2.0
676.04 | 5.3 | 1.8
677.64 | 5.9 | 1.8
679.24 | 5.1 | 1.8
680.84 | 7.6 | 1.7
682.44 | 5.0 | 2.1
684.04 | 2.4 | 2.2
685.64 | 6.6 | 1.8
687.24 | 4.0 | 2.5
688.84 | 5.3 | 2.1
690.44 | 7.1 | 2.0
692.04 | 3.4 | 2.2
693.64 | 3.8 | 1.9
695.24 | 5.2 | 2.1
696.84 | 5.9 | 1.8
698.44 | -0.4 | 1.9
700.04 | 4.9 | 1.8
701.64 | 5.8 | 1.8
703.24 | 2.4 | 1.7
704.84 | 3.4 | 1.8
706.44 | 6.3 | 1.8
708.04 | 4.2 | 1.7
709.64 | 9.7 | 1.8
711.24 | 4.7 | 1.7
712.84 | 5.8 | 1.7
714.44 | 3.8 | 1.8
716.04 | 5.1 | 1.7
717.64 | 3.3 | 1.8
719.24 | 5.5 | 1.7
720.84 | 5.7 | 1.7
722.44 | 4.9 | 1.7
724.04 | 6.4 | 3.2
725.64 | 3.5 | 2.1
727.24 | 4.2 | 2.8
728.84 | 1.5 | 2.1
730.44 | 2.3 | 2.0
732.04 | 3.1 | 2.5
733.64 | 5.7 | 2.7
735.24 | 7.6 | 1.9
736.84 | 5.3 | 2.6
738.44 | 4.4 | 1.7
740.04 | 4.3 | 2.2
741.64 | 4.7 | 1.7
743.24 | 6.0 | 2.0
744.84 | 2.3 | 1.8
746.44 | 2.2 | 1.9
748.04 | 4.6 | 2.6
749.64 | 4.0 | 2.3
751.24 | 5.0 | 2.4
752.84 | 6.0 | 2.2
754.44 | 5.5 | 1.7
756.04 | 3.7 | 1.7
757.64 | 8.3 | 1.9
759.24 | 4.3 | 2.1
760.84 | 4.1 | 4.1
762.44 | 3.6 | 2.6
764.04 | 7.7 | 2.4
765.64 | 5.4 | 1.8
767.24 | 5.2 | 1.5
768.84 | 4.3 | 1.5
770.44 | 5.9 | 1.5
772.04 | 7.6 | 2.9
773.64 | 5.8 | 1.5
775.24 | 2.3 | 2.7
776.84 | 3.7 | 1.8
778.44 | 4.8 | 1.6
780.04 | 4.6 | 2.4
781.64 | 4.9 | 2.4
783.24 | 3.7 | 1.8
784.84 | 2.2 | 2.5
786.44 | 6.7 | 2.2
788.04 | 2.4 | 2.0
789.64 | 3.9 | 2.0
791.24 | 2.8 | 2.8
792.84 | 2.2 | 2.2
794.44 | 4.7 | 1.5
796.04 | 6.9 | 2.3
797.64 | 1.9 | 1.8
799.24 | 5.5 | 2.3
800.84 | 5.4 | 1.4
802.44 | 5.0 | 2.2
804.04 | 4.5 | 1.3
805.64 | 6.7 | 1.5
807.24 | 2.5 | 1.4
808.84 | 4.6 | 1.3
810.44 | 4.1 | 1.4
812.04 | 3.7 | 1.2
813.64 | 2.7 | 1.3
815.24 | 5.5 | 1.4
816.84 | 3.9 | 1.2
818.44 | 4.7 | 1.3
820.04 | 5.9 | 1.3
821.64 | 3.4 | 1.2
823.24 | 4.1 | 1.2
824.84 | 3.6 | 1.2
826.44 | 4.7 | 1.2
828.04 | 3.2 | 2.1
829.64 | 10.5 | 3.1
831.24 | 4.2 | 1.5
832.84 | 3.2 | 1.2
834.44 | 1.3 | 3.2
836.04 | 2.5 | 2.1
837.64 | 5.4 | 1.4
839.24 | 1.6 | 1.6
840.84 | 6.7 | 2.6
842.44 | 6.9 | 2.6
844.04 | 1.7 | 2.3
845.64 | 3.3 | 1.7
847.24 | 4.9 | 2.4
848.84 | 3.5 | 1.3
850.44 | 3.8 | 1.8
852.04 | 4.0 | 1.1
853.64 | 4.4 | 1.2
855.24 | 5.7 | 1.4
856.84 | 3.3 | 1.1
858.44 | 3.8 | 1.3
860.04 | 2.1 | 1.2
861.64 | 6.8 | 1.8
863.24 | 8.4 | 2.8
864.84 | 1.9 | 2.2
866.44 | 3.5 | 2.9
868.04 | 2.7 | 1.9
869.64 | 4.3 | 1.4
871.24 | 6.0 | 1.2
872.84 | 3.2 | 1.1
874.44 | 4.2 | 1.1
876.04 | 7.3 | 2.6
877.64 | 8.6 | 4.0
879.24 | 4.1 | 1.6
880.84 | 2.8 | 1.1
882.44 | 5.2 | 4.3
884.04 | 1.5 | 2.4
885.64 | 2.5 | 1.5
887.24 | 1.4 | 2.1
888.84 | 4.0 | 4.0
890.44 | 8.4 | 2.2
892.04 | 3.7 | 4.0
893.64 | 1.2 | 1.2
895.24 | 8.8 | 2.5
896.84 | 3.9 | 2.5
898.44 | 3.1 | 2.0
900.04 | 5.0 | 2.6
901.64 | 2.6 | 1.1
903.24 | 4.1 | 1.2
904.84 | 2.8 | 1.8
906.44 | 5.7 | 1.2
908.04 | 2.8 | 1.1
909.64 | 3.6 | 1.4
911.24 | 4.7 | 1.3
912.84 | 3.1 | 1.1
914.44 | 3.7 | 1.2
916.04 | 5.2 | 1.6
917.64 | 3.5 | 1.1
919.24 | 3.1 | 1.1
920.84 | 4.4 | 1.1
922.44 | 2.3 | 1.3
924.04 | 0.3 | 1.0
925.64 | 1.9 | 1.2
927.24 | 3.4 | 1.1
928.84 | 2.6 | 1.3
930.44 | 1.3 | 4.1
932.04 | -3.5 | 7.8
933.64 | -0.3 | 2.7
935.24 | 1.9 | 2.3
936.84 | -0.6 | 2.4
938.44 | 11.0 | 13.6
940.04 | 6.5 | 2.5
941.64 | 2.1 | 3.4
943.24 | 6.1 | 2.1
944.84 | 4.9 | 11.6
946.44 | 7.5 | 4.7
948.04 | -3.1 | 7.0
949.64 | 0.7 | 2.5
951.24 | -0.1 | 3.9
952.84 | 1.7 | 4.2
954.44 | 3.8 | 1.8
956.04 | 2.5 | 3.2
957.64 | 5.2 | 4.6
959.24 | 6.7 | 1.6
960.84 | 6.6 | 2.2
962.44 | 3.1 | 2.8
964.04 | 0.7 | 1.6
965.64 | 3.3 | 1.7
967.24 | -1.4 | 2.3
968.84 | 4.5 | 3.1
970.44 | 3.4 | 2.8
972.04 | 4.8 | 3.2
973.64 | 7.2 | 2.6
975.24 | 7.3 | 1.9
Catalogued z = 1.518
